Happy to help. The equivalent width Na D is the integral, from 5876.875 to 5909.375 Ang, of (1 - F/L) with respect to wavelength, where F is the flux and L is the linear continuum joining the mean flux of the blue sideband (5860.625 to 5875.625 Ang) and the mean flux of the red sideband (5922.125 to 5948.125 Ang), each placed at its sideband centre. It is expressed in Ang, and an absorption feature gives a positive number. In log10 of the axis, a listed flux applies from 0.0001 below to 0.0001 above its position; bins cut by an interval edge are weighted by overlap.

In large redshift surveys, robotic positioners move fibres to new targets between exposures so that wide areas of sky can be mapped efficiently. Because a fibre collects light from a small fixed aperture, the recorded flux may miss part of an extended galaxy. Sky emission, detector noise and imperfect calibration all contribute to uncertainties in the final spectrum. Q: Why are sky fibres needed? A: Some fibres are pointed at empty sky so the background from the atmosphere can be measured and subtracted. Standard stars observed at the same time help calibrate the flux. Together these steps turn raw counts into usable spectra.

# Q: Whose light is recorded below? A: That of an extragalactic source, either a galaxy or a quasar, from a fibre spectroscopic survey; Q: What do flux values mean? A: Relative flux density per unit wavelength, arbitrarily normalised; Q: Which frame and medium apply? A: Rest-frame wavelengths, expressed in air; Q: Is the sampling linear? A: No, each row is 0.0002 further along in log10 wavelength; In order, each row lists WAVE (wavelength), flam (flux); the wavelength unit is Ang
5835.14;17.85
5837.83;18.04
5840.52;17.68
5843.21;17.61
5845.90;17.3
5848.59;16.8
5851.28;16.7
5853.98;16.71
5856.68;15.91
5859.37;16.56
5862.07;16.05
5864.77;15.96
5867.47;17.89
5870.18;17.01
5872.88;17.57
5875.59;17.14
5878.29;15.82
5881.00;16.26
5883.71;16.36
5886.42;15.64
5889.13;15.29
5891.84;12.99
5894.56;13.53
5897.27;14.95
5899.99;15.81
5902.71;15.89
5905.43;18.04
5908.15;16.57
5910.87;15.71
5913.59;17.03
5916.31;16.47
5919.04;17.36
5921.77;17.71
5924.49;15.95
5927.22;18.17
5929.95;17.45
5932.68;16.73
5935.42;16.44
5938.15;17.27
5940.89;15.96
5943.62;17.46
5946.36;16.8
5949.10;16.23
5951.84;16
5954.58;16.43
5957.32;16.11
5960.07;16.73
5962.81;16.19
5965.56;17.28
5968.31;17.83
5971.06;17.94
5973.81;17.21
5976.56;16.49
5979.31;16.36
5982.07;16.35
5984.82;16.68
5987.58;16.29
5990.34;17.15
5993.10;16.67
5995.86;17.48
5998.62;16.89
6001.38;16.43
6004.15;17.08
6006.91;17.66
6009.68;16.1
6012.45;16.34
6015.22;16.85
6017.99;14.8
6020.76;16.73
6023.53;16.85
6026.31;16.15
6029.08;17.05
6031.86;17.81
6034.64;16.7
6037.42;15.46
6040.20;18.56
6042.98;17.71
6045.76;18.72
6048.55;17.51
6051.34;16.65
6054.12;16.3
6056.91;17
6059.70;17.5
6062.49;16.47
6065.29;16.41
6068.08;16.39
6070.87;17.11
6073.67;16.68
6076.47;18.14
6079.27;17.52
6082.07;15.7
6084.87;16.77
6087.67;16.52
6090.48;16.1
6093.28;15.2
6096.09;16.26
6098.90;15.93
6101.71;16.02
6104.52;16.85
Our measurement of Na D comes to 2.5 Ang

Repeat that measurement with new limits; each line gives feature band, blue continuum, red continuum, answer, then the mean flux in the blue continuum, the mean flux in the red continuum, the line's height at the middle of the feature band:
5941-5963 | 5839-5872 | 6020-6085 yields 0.6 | 16.9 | 17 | 16.9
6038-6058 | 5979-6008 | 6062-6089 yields -0.7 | 16.8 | 16.8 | 16.8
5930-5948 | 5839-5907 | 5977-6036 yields -0.4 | 16.3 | 16.7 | 16.5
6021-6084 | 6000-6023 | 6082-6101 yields -2.8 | 16.5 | 16.1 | 16.3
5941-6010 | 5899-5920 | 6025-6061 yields 0.4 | 16.6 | 17.2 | 16.9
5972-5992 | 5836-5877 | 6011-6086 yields 0.3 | 17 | 16.9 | 16.9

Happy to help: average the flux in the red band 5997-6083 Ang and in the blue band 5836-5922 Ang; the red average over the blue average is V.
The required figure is 1.03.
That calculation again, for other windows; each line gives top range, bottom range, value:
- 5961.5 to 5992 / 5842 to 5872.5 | 1.01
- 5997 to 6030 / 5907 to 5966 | 0.99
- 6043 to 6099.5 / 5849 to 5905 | 1.05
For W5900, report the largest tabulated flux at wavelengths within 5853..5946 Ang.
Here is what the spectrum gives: 18.17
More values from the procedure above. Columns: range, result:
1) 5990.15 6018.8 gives 17.66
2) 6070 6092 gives 18.14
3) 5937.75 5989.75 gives 17.94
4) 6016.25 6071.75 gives 18.72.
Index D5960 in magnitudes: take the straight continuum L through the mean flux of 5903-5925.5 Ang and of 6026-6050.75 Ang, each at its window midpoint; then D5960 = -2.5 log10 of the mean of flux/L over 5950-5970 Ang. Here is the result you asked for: 0.023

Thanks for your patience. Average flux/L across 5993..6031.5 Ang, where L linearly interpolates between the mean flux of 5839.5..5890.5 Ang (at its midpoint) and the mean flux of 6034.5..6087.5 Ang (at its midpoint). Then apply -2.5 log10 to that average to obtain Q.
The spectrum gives 0.02 mag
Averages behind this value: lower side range 16.6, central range 16.7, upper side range 17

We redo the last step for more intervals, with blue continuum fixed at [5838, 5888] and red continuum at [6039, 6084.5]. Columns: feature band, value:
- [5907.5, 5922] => 0.01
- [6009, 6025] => 0.05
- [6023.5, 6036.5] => 0.01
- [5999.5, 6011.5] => 0.01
